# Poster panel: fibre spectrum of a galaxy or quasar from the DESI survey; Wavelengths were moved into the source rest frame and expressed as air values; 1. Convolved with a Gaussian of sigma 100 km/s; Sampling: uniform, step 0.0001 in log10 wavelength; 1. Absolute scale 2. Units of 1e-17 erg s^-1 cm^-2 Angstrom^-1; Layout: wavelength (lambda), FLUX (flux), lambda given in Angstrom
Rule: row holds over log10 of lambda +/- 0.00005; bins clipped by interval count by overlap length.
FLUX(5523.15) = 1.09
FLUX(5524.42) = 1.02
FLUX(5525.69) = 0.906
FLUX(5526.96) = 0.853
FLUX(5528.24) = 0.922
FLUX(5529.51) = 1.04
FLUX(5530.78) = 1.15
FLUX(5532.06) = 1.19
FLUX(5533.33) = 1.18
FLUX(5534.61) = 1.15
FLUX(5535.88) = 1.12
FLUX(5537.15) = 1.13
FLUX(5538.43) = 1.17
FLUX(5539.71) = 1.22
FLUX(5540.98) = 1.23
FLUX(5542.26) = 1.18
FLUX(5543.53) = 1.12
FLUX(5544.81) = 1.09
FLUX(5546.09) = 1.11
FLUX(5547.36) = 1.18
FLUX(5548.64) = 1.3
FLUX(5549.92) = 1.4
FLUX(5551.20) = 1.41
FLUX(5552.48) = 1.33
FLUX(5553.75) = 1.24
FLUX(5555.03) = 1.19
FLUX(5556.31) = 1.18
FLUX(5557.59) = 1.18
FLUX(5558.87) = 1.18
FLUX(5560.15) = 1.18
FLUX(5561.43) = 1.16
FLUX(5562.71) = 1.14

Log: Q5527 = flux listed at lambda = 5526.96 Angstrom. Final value 0.853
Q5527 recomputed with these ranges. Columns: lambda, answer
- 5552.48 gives 1.33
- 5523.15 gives 1.09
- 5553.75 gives 1.24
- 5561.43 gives 1.16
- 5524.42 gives 1.02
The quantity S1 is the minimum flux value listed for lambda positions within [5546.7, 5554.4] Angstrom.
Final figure 1.18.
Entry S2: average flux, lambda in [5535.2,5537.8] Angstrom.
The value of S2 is 1.13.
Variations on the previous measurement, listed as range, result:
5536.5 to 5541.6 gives 1.19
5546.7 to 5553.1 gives 1.32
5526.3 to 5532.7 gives 1.03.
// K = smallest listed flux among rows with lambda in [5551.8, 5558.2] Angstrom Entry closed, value 1.18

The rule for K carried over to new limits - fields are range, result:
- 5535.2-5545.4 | 1.09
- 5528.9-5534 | 1.04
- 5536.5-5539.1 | 1.13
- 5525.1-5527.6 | 0.853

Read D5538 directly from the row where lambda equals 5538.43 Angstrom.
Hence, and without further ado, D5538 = 1.17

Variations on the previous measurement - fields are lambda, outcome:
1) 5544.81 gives 1.09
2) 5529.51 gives 1.04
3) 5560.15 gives 1.18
